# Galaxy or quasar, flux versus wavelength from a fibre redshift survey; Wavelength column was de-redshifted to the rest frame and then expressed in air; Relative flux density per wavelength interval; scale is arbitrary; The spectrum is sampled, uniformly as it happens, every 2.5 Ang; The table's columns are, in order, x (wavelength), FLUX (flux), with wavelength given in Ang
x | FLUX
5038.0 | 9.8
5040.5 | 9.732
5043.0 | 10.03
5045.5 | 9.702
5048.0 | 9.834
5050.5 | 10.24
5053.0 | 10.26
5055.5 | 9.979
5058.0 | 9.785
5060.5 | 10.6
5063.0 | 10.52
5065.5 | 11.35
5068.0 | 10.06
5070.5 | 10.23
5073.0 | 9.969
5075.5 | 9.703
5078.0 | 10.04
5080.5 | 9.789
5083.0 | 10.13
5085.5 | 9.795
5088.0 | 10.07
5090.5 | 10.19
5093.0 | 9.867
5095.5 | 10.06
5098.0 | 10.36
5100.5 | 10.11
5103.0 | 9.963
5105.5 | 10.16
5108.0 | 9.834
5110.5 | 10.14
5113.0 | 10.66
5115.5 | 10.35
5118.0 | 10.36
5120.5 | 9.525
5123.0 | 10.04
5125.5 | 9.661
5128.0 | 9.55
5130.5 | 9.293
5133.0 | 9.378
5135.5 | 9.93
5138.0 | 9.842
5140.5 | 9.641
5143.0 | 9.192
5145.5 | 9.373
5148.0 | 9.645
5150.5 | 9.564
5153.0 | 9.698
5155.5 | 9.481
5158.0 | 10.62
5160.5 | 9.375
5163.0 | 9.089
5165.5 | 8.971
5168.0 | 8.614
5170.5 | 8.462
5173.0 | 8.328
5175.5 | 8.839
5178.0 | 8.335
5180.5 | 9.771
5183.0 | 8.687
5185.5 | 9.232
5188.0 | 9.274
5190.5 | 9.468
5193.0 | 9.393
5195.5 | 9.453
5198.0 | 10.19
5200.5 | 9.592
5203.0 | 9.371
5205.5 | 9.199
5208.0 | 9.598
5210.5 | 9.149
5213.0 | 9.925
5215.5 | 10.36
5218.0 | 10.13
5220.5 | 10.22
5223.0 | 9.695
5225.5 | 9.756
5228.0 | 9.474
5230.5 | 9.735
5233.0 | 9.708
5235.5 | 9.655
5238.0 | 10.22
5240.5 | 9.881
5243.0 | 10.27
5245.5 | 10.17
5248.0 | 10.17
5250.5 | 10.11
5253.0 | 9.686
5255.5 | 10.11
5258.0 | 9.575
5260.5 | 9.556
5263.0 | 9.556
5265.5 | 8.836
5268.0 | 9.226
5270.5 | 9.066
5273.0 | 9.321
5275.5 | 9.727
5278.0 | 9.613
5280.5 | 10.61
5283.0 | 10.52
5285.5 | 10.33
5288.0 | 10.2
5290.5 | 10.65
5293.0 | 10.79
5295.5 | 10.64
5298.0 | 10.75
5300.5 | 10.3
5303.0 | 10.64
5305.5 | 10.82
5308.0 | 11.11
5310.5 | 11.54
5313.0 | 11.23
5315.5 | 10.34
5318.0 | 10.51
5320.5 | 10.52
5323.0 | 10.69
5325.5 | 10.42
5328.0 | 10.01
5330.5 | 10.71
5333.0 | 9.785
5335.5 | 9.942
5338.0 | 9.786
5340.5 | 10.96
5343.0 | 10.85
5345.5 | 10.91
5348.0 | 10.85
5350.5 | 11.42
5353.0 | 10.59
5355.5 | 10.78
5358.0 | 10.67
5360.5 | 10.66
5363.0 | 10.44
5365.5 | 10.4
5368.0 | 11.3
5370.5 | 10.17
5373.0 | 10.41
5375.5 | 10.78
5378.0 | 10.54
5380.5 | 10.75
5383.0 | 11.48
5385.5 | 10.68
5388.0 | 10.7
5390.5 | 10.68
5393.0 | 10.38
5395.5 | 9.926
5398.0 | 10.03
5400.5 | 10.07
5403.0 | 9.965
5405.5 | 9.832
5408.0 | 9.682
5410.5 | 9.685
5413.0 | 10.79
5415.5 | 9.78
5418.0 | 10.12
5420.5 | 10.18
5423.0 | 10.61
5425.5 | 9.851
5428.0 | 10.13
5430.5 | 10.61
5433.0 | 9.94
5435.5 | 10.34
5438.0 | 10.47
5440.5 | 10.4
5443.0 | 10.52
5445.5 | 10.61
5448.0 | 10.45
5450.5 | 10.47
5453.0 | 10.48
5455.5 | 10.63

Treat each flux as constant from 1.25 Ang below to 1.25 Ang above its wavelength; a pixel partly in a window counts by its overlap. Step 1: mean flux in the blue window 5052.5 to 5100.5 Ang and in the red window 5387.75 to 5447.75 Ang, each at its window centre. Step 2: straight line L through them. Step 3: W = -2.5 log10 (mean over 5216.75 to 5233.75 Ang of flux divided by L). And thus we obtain 0.039 mag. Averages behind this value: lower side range 10.1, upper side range 10.2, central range 9.82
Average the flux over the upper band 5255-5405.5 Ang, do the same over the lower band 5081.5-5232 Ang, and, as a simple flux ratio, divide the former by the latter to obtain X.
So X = 1.08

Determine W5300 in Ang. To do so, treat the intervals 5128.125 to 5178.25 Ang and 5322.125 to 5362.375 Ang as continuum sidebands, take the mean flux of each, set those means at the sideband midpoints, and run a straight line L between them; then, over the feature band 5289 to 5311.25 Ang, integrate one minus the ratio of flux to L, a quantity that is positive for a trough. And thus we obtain -1.1 Ang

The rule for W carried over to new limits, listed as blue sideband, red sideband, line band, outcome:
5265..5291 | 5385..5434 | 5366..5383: -0.07 mag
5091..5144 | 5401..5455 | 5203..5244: 0.02 mag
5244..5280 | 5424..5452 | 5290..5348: -0.08 mag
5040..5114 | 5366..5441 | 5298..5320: -0.05 mag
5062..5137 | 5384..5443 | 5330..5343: -0.01 mag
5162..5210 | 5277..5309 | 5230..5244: -0.01 mag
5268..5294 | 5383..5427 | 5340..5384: -0.06 mag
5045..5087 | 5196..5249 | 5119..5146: 0.04 mag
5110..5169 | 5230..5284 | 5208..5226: -0.01 mag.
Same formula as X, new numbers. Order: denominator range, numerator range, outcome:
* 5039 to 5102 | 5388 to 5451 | 1.01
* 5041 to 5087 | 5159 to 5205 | 0.90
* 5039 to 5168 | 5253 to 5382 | 1.05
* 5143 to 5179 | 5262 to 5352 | 1.13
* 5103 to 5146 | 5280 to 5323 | 1.09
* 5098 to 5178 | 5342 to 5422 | 1.09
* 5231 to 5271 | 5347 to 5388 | 1.10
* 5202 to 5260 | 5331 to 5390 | 1.08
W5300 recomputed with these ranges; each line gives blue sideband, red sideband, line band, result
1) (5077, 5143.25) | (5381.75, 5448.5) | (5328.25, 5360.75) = -1.2 Ang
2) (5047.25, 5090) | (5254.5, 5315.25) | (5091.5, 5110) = 0.2 Ang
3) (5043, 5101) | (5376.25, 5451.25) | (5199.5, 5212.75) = 1.0 Ang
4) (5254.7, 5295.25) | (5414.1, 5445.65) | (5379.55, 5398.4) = -0.8 Ang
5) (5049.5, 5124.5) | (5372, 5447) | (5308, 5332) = -0.9 Ang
